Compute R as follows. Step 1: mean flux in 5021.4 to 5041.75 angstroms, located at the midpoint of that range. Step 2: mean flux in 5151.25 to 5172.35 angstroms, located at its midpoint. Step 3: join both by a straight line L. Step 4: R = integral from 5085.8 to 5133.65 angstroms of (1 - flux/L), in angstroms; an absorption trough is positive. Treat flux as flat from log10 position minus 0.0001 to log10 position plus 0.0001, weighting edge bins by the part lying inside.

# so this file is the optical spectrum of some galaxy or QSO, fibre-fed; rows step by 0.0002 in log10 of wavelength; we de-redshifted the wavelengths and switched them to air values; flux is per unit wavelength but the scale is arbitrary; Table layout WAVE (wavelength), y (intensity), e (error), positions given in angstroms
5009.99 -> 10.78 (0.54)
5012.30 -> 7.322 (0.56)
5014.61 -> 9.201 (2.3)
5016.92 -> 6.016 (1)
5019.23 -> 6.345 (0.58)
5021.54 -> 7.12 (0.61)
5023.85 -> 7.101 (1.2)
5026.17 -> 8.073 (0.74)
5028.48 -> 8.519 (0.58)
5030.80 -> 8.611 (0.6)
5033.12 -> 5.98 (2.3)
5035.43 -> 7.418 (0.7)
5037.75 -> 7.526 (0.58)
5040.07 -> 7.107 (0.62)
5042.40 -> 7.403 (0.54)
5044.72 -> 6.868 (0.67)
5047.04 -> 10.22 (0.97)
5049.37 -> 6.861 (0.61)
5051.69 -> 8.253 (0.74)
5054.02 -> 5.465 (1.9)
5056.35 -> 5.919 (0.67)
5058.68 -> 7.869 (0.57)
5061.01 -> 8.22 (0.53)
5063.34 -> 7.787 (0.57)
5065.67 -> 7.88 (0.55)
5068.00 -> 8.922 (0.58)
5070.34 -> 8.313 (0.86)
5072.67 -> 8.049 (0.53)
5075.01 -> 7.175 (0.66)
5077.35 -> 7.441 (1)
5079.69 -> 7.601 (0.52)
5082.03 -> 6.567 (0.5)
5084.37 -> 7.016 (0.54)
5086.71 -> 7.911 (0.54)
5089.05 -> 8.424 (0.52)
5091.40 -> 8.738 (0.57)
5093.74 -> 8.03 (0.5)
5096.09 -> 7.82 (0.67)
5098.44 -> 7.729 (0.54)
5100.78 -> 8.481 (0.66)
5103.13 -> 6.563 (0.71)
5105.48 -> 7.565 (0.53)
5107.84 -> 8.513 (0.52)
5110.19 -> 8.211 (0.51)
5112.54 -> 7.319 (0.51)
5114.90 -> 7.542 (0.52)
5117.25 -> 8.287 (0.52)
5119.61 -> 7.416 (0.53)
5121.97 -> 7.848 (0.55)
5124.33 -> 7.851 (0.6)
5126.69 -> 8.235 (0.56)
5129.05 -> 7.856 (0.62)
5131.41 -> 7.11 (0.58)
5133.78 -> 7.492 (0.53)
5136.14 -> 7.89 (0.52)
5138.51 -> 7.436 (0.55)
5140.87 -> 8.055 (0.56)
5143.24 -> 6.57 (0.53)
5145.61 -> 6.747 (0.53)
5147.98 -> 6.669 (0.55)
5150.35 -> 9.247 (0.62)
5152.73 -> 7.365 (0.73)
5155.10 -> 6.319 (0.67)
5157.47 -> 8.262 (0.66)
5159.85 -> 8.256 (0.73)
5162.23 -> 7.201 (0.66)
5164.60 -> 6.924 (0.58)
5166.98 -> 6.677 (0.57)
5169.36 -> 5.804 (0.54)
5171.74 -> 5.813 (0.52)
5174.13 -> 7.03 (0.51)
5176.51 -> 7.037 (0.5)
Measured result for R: -4.3 angstroms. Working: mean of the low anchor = 7.51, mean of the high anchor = 7.02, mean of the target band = 7.86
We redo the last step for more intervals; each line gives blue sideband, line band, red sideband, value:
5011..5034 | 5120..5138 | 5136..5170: -1.0 angstroms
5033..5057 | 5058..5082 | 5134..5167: -1.8 angstroms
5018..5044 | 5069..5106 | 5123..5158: -1.3 angstroms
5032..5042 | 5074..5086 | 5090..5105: 0.7 angstroms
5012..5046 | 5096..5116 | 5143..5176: -1.5 angstroms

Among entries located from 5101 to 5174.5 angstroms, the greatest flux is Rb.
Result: 9.247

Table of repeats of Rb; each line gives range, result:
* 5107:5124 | 8.513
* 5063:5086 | 8.922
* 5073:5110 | 8.738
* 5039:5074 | 10.22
